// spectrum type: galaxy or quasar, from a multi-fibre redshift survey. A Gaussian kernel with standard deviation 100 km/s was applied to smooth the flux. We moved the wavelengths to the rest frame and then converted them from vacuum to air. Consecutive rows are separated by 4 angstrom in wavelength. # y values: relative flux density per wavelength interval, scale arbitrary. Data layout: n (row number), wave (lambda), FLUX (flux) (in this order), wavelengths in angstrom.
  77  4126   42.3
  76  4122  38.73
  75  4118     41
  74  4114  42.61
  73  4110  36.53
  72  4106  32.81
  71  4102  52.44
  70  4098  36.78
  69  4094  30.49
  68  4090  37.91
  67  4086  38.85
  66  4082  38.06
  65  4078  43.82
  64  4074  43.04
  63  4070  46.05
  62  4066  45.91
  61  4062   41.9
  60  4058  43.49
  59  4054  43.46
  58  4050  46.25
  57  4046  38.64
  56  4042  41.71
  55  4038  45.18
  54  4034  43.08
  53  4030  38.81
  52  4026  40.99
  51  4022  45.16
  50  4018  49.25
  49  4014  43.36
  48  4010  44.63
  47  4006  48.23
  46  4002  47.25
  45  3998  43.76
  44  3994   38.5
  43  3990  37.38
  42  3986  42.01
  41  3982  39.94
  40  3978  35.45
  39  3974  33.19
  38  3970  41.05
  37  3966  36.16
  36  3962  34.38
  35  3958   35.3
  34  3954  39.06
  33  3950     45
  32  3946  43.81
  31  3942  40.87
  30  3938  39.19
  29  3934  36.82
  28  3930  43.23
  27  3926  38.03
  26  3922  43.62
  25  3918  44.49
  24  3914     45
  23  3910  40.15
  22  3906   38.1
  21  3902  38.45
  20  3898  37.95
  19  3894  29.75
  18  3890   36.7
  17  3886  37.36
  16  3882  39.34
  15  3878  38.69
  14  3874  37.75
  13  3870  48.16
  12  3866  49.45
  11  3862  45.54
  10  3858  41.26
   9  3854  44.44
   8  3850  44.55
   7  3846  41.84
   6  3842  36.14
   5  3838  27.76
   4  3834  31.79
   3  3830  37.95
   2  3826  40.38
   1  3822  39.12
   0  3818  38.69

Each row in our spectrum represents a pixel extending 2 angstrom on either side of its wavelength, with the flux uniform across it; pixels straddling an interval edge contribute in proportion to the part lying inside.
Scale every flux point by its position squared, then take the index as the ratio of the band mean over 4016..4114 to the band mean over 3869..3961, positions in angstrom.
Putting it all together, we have 1.1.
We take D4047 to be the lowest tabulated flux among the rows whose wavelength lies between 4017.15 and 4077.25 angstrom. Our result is 38.64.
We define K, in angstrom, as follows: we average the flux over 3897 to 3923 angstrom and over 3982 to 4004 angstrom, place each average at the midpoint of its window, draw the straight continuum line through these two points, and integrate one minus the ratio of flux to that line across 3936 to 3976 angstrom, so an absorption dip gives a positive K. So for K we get 2.5 angstrom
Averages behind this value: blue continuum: 41.1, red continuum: 41.6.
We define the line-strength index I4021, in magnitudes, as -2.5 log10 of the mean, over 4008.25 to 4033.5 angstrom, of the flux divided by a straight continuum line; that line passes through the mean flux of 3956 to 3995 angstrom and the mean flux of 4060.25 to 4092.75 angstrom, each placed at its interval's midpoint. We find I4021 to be -0.12 mag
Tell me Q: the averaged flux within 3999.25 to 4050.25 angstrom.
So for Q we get 44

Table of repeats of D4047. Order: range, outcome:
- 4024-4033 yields 38.81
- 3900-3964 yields 34.38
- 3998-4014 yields 43.36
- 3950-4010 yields 33.19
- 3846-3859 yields 41.26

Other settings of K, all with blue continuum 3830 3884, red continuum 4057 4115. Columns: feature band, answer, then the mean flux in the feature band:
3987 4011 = -1.6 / 43.2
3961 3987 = 2.0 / 37.4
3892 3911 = 1.8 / 36.7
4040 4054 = -0.6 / 42.4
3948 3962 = 0.5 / 39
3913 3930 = -0.9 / 42.7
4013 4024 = -1.5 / 46.2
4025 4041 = -0.6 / 42.1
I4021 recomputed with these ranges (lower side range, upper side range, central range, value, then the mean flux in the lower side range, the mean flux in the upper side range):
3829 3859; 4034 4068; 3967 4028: 0.00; 38.1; 43.3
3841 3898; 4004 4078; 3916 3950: 0.01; 40.8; 43.8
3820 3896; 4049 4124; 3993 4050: -0.08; 39.4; 41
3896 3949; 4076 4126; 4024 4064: -0.07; 40.8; 39.3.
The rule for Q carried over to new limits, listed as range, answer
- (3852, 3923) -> 40.9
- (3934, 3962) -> 39.8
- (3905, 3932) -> 41.9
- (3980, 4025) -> 43.5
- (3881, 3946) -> 39.5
